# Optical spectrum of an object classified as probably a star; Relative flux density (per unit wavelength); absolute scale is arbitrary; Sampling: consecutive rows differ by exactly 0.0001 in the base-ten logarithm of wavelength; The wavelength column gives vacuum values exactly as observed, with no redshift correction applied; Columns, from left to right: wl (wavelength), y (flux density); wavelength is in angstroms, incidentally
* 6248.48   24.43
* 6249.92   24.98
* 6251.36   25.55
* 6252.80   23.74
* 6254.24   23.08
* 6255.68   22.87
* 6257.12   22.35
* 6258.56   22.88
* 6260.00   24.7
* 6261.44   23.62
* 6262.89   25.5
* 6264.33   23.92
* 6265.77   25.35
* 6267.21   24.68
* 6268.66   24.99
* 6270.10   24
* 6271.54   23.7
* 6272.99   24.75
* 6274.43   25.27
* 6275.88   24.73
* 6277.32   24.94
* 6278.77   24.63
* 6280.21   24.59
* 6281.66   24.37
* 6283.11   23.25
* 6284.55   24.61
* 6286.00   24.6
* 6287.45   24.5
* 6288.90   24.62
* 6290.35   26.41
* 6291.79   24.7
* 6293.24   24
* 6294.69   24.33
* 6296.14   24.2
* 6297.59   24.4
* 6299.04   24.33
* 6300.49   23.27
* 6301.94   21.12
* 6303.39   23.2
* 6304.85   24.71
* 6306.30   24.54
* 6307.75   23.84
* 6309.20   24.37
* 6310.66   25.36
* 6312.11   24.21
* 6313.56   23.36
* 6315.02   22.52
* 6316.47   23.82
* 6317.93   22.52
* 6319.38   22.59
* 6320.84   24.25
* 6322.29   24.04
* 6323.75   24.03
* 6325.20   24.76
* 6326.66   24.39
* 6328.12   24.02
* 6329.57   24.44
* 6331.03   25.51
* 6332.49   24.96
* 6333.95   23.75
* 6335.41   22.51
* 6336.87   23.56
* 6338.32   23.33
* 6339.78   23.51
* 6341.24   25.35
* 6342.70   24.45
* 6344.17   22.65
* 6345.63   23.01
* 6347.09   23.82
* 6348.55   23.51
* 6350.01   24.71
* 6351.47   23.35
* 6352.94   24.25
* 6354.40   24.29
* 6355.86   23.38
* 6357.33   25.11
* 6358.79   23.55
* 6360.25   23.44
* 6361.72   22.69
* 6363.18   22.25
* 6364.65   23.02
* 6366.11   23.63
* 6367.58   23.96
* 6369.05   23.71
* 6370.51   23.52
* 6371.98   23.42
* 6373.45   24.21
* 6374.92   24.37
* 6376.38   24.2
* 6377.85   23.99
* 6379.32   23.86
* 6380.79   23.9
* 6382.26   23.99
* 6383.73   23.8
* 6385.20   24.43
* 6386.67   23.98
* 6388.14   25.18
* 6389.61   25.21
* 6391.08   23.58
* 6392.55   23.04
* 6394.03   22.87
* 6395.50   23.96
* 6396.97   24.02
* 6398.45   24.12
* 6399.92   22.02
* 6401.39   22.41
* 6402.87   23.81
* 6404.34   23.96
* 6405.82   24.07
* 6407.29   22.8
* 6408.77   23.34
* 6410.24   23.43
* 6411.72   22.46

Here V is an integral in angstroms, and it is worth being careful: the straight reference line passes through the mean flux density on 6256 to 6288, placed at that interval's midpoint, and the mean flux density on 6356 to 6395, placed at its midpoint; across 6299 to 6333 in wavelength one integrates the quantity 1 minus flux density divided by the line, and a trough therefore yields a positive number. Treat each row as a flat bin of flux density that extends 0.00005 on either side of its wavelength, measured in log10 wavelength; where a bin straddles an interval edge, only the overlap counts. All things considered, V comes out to 0.3 angstroms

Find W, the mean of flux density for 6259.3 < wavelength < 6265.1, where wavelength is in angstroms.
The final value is 24.4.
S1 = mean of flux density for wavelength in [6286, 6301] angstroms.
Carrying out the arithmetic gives 24.5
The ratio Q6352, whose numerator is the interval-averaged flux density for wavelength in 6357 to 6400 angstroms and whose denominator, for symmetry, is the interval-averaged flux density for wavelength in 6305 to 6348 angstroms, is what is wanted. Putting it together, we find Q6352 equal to 0.99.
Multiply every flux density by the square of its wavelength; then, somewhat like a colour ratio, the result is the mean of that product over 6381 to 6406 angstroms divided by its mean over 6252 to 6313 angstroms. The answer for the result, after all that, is 1.02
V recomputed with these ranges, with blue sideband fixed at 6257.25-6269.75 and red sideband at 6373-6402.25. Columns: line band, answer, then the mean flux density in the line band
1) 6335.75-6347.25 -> 0.18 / 23.7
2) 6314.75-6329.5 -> 0.21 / 23.8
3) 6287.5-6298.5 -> -0.19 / 24.7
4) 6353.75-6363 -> 0.12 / 23.7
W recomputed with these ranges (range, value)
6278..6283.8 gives 24.2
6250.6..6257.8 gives 23.5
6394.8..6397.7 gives 24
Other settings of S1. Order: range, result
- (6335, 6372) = 23.6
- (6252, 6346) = 24.1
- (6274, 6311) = 24.3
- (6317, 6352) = 23.9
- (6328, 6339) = 24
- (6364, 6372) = 23.6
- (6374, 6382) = 24.1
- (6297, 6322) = 23.7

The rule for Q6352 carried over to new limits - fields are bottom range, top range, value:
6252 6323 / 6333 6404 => 0.98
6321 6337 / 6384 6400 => 0.99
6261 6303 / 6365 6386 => 0.98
